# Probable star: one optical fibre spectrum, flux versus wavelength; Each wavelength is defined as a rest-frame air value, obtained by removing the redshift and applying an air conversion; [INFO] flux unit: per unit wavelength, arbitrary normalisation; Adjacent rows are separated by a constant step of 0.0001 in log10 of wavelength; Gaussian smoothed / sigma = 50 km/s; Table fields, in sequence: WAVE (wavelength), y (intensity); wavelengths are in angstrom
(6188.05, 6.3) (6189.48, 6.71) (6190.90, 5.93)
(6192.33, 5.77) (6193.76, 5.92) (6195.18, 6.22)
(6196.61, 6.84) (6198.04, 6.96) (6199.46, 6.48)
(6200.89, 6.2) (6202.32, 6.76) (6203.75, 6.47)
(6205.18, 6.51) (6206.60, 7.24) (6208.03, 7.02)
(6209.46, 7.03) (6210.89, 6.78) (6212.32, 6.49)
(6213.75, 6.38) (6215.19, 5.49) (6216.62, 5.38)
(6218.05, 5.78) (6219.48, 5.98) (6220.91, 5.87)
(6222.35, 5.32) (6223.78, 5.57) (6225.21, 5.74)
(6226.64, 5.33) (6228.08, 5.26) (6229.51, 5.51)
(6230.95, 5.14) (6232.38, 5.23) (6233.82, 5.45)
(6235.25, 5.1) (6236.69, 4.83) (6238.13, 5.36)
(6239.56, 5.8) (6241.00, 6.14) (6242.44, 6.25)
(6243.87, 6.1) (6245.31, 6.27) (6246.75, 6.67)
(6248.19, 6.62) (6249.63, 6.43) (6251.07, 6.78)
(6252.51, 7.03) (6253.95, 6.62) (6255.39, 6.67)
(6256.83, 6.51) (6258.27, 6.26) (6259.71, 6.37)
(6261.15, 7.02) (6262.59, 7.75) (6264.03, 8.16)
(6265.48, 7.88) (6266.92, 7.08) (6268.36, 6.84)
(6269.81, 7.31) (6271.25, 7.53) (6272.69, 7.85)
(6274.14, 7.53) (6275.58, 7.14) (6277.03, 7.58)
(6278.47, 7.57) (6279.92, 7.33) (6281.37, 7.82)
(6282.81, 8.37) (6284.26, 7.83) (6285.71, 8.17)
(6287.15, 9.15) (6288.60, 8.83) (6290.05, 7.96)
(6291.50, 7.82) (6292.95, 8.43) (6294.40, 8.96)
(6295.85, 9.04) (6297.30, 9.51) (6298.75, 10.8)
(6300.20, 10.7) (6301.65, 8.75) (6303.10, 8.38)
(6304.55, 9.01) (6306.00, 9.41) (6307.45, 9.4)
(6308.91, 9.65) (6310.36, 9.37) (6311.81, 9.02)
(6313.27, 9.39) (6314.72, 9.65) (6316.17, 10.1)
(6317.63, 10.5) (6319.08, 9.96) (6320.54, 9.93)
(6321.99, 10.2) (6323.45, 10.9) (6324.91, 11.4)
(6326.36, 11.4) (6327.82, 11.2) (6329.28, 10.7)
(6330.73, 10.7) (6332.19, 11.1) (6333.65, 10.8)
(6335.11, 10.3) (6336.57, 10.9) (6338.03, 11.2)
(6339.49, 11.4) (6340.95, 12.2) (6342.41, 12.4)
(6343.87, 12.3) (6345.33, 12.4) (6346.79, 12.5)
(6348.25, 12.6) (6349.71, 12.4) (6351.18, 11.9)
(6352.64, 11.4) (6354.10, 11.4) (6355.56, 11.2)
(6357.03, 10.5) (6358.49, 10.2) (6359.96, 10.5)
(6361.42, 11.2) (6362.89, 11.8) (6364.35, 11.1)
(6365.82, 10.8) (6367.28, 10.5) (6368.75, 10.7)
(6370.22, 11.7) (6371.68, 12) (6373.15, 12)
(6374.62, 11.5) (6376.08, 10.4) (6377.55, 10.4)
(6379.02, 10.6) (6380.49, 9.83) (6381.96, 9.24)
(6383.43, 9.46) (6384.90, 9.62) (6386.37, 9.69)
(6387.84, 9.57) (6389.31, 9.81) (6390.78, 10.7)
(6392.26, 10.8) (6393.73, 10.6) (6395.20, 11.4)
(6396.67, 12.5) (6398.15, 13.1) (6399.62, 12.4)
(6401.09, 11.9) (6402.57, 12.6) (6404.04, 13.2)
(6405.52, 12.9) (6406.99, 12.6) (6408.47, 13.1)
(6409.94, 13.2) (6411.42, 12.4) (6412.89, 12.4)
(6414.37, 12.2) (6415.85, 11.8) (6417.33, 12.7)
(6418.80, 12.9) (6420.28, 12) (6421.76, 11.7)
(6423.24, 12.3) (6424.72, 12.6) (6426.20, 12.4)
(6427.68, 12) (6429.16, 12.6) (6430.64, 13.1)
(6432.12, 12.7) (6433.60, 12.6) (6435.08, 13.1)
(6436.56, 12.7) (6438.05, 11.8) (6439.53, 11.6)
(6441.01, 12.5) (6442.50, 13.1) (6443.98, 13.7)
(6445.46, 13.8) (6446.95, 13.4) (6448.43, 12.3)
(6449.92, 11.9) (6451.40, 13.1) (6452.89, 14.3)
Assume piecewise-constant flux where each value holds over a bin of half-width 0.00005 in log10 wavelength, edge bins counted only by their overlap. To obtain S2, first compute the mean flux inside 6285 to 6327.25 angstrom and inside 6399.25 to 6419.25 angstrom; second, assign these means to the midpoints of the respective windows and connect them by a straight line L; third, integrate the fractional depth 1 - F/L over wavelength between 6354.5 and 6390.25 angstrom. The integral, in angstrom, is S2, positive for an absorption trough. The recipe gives 2.7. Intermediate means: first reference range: 9.52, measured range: 10.6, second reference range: 12.6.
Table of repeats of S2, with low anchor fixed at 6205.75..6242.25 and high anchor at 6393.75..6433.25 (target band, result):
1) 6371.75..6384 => 0.73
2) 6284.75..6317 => -2.43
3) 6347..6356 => -1.40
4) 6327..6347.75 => -3.50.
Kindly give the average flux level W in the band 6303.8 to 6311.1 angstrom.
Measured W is 9.37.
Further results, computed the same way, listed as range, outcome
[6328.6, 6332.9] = 10.8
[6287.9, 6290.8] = 8.38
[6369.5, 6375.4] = 11.8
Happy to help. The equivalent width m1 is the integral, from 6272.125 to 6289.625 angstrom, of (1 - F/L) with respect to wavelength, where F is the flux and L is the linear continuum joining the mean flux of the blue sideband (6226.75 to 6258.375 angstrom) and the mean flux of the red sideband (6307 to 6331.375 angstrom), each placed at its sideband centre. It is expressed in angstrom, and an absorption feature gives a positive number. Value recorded 0.4 angstrom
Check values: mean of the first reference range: 5.98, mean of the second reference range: 10.2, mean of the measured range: 7.93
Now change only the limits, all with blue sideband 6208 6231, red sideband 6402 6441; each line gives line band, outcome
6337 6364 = -3.9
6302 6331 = -2.9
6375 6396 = 2.1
